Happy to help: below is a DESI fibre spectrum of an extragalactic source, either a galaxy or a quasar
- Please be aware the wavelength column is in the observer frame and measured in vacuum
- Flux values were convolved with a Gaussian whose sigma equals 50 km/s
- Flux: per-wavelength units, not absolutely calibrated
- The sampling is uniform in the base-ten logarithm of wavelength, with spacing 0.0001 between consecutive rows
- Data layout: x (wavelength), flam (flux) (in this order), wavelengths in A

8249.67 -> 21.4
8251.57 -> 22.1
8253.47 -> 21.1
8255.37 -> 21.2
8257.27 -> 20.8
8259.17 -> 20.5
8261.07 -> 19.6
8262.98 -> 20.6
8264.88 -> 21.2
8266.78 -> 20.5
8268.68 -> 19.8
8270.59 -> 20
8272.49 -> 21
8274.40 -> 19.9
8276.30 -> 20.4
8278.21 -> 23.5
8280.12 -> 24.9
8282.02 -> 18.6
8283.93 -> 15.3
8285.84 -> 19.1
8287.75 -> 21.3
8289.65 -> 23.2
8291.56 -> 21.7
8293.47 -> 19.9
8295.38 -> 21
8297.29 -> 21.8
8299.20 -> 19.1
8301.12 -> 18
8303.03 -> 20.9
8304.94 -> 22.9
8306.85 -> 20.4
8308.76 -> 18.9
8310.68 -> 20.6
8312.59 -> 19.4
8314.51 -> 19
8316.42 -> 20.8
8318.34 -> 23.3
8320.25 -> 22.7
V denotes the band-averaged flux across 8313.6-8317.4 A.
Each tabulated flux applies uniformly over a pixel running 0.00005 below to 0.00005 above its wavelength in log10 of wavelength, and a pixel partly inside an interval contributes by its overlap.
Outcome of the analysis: 19.9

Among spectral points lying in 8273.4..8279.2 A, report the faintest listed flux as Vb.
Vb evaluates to 19.9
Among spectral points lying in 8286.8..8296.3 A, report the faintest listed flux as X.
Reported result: 19.9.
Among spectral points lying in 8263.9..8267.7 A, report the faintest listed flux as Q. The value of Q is 20.5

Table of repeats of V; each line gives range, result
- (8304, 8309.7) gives 20.8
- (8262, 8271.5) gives 20.4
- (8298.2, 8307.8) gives 20.3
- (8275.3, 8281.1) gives 22.9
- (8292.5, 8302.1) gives 20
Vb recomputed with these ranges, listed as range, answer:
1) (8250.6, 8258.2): 20.8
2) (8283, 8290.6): 15.3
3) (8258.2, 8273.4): 19.6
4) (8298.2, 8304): 18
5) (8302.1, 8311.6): 18.9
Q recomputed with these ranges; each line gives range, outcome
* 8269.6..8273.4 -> 20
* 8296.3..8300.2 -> 19.1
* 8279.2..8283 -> 18.6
